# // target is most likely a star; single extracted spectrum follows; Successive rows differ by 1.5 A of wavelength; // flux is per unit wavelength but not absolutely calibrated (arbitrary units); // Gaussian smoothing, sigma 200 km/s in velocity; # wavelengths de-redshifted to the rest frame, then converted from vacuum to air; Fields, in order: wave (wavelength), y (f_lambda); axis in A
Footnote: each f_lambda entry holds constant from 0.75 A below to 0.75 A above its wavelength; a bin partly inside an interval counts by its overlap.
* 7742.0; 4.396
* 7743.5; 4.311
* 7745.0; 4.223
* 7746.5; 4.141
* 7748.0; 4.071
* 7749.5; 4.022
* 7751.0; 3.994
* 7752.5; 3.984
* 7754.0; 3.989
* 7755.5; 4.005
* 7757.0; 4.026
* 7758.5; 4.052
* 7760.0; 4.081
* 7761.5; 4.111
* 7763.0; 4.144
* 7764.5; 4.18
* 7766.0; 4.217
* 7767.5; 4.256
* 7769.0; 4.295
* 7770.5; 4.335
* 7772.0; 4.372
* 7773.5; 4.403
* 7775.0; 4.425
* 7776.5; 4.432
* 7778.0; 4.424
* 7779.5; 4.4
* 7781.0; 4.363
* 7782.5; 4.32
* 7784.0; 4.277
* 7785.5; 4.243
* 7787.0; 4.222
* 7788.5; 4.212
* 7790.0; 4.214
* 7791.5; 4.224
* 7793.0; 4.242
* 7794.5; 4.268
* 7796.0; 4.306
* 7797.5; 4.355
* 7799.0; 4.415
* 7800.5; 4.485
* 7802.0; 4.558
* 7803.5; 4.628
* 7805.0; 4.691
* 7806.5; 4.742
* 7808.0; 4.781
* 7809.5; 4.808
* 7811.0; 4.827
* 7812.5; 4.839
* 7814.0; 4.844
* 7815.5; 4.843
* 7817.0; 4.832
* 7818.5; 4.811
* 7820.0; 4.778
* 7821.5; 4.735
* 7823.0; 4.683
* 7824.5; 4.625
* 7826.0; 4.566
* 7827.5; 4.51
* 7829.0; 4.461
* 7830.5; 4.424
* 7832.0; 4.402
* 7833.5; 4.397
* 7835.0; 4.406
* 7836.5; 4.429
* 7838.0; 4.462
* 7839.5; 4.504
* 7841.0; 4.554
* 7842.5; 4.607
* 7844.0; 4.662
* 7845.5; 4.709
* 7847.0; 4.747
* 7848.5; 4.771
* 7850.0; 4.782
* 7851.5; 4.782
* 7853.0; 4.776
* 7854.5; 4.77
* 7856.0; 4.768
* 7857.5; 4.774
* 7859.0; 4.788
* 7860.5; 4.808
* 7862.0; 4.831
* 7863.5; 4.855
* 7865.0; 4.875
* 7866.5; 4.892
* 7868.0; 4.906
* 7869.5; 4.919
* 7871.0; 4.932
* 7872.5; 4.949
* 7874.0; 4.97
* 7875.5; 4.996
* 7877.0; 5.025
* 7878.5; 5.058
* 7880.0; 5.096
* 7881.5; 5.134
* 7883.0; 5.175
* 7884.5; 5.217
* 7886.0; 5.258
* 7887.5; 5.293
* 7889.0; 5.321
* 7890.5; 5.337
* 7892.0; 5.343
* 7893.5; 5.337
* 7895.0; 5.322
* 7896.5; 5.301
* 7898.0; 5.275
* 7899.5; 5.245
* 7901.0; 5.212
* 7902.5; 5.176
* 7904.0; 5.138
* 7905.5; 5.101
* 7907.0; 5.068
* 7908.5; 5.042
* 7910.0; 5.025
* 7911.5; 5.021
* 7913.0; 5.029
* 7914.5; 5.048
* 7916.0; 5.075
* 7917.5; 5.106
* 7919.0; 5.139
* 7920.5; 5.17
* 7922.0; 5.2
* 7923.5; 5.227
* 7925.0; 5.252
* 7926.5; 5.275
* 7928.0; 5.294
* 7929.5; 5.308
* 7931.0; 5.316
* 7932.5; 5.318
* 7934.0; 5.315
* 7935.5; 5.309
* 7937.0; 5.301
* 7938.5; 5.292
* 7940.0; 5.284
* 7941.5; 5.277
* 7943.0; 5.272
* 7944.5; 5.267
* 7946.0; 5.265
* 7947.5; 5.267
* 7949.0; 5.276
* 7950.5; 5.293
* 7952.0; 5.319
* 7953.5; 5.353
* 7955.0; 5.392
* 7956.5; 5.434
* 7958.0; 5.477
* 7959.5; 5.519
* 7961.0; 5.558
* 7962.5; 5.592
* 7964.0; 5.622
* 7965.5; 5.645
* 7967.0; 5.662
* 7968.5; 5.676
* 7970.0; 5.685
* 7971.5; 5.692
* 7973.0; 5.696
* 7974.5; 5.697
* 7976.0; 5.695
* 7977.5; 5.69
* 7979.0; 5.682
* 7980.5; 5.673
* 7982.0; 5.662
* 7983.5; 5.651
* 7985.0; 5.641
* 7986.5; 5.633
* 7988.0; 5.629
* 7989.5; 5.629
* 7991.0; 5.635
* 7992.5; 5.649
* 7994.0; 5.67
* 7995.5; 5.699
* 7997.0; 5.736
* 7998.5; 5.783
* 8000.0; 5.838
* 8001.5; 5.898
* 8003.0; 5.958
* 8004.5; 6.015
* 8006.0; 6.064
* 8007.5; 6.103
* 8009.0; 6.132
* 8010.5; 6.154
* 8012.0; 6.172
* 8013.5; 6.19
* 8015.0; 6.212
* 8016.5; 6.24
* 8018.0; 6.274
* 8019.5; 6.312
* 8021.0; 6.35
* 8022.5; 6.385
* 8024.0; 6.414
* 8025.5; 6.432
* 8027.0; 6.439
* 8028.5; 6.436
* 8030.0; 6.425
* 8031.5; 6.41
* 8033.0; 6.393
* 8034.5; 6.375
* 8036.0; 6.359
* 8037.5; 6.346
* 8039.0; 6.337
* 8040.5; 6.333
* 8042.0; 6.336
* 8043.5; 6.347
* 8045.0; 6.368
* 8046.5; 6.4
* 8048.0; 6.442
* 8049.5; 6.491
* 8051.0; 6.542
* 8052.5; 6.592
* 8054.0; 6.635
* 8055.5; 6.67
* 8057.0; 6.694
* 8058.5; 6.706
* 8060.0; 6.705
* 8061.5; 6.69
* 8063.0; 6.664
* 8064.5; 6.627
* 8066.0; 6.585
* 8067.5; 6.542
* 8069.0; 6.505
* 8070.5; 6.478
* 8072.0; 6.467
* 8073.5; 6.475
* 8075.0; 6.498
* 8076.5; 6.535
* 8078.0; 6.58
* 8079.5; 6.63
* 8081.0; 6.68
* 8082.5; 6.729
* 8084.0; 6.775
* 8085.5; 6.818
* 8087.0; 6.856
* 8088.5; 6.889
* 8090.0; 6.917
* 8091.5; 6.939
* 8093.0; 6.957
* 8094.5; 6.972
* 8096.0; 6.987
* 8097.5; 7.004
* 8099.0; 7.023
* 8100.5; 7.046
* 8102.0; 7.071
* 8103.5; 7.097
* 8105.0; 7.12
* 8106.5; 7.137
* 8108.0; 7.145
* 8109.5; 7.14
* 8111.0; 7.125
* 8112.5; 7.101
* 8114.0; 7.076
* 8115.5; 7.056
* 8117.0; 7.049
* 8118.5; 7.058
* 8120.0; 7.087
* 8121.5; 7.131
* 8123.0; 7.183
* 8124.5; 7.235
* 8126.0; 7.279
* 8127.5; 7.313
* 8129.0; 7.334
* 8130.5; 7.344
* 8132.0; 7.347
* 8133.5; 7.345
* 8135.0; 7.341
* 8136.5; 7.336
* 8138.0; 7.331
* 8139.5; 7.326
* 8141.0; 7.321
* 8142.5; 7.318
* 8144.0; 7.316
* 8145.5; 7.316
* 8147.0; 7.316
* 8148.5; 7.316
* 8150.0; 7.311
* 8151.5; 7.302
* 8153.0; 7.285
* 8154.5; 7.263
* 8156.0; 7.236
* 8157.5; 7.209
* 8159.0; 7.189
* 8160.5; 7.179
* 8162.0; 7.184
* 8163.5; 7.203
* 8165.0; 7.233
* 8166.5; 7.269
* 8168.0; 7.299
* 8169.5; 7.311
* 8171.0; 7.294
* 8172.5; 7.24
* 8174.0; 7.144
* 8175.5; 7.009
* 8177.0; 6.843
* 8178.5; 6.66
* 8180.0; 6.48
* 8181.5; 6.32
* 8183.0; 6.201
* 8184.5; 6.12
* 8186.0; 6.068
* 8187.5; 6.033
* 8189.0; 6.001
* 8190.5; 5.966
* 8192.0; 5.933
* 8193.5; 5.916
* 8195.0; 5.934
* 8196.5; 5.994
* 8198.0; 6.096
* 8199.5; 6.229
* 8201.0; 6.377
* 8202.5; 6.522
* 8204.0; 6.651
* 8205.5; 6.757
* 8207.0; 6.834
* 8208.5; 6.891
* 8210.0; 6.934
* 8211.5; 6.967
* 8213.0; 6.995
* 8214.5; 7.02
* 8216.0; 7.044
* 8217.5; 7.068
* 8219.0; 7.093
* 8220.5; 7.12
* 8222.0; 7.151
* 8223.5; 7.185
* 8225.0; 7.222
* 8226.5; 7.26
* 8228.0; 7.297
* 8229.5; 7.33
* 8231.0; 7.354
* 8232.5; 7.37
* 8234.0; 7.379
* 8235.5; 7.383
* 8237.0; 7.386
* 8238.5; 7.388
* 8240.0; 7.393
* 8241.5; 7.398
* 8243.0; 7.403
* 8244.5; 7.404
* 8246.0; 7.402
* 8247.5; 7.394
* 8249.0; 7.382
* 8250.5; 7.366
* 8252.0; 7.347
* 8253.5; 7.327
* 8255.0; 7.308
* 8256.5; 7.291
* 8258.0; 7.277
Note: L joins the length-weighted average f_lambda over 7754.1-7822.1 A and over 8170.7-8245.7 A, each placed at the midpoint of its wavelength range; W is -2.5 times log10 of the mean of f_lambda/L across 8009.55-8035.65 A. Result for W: -0.10 mag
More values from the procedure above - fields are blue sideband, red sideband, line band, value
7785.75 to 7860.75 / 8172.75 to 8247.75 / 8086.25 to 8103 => -0.13 mag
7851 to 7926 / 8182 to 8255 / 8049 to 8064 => -0.11 mag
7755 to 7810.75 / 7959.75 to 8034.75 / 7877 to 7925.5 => 0.01 mag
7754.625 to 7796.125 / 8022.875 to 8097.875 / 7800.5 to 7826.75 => -0.04 mag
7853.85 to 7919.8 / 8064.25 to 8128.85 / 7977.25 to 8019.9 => 0.03 mag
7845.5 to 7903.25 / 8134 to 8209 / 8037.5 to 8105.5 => -0.07 mag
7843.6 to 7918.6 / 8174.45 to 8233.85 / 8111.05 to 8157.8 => -0.15 mag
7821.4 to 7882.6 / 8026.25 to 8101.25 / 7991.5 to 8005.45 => 0.04 mag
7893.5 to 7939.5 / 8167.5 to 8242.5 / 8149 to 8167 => -0.11 mag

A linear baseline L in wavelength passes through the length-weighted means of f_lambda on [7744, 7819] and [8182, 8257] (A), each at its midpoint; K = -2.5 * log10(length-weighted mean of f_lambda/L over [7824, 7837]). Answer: 0.04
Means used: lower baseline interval 4.36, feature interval 4.47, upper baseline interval 6.89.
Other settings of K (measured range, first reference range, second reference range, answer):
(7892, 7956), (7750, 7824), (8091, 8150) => 0.06 mag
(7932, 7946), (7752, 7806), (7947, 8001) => 0.01 mag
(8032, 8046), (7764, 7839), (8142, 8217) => -0.07 mag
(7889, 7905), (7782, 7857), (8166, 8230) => -0.06 mag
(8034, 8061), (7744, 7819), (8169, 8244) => -0.10 mag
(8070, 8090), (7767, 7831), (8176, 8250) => -0.10 mag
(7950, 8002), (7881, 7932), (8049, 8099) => 0.04 mag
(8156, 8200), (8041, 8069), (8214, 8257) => 0.06 mag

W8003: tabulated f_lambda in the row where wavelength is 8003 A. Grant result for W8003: 5.958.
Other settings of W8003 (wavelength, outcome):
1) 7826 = 4.566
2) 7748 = 4.071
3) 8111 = 7.125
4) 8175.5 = 7.009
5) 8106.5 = 7.137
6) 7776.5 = 4.432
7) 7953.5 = 5.353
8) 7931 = 5.316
